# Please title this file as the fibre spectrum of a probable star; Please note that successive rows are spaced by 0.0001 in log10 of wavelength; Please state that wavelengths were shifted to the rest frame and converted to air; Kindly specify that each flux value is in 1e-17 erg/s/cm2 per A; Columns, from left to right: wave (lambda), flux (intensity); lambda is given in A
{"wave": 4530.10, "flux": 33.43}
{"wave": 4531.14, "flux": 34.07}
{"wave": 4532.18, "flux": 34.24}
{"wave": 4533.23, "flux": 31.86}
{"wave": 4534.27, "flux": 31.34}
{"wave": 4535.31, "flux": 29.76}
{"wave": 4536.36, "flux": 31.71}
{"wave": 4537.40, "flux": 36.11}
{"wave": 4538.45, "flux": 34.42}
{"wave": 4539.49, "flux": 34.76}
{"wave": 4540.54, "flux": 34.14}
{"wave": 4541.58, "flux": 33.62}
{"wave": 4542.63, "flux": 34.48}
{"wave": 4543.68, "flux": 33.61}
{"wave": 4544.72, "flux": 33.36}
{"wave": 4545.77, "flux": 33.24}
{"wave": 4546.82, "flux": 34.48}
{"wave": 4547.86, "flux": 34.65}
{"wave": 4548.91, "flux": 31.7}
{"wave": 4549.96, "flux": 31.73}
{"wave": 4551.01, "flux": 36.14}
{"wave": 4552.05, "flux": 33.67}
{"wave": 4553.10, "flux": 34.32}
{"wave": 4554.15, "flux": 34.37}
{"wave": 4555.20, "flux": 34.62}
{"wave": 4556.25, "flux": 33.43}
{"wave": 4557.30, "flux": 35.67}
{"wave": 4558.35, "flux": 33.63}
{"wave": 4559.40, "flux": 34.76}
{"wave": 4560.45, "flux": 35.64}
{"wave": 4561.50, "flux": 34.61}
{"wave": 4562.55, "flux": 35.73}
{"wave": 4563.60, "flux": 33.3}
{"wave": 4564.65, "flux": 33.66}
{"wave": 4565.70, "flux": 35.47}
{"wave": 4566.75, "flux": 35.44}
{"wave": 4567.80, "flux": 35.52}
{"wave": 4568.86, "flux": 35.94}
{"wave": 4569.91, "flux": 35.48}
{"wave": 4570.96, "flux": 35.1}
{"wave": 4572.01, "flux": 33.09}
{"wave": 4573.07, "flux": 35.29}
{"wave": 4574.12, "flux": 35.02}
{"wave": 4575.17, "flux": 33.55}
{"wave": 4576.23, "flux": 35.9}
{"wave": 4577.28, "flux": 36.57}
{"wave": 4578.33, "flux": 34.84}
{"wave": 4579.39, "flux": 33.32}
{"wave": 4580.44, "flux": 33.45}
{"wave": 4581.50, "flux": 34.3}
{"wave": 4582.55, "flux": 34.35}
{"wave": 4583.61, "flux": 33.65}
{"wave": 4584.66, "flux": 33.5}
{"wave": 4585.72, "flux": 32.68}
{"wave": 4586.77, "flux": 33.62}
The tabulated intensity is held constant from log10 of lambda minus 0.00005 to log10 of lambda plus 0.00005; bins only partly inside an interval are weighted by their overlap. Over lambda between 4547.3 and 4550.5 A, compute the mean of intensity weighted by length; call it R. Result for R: 32.7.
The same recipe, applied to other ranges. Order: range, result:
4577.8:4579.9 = 34.1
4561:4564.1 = 34.6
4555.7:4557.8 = 34.5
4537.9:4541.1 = 34.5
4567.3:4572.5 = 35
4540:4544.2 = 33.9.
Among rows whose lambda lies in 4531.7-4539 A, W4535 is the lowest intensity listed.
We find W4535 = 29.76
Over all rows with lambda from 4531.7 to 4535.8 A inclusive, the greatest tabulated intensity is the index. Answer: 34.24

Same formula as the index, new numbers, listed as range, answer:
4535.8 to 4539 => 36.11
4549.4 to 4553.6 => 36.14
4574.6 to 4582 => 36.57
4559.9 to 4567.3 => 35.73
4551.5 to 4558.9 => 35.67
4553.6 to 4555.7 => 34.62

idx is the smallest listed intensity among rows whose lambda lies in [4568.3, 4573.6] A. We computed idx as 33.09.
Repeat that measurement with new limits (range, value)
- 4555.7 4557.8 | 33.43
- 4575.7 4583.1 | 33.32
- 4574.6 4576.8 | 33.55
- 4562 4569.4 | 33.3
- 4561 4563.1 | 34.61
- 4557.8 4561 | 33.63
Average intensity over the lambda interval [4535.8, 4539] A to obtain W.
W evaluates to 34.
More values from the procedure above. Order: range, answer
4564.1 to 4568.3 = 35.1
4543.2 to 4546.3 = 33.4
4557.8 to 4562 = 34.7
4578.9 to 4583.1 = 33.9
